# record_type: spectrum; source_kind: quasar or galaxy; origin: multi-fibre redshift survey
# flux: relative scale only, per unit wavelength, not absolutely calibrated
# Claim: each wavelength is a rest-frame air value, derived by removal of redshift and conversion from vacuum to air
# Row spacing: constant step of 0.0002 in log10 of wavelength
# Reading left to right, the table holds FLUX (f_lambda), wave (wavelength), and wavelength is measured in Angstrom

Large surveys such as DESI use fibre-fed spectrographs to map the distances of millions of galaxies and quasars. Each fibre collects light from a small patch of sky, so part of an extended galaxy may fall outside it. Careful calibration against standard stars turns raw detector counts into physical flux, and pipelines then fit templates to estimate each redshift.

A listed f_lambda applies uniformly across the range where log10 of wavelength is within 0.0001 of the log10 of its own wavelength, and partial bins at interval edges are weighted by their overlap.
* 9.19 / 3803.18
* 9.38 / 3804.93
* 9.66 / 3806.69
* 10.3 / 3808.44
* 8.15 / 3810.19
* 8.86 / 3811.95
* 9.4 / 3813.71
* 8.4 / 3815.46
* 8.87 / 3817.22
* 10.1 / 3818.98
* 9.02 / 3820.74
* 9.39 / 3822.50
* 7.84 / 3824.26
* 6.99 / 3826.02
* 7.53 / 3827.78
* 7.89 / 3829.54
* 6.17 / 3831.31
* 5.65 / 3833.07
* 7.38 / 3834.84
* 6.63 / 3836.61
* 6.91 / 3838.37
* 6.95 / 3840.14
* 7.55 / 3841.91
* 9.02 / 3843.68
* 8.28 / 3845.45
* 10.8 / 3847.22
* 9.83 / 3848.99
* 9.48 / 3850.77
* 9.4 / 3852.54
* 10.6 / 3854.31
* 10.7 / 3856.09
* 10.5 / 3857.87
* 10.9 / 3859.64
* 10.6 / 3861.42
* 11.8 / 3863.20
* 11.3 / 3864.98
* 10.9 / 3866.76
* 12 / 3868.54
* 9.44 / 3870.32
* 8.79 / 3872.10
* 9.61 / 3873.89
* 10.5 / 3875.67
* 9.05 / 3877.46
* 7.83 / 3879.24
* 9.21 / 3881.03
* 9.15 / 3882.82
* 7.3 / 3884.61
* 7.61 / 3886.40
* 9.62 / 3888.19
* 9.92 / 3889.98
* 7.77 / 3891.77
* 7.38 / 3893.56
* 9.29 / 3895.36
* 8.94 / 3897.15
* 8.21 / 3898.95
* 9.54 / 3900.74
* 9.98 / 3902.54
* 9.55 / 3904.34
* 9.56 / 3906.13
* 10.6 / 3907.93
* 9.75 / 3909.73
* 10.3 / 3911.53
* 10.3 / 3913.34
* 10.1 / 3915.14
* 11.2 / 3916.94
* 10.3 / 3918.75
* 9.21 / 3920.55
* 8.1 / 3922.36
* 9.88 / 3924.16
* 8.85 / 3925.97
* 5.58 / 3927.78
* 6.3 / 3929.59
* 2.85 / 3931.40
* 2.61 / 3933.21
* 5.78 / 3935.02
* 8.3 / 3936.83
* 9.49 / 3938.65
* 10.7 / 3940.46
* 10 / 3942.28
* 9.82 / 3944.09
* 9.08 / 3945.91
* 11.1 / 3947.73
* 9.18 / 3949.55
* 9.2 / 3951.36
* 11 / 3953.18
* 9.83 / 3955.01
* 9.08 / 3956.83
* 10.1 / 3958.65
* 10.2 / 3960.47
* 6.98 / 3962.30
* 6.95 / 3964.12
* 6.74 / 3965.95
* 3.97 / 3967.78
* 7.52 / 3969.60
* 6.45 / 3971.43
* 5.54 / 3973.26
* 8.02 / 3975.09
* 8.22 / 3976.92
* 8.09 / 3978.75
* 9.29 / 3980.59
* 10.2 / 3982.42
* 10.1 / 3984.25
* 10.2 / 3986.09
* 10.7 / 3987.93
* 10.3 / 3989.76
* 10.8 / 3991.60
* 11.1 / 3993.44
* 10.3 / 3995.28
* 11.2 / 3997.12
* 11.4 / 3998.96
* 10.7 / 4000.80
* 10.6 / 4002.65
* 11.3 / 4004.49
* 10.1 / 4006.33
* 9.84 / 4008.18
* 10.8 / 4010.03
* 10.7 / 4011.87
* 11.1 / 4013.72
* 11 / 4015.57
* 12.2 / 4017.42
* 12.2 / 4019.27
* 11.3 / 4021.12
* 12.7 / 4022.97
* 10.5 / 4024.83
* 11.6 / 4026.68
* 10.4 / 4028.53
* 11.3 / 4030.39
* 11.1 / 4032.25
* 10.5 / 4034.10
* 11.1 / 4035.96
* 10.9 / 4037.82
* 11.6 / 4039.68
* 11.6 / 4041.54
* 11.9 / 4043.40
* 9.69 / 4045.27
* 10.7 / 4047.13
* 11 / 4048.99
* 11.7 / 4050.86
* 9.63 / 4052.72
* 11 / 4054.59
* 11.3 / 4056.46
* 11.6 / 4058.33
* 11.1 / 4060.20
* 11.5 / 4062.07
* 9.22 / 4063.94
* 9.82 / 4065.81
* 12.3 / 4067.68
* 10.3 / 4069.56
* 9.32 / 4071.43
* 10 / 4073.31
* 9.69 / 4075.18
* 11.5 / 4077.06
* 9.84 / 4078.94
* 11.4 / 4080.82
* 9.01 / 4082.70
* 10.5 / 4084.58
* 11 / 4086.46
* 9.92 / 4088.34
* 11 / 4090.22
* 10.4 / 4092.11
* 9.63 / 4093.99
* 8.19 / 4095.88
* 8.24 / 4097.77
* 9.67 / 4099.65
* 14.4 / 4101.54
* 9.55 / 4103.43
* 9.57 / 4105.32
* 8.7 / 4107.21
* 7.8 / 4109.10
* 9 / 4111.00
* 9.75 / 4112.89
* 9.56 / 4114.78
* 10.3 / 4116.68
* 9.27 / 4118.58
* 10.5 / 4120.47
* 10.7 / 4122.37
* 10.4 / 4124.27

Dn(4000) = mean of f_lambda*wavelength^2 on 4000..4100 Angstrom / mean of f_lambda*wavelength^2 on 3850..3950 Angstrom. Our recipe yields 1.25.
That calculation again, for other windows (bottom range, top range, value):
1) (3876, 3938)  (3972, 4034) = 1.28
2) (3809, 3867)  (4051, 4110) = 1.30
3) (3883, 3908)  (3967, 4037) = 1.20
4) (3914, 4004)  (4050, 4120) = 1.22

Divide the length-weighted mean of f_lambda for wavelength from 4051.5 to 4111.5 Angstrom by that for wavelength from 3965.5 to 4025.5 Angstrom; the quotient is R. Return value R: 1.0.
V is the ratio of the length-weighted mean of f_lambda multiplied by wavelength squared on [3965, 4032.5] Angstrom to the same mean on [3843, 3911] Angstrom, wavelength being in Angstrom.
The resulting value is 1.1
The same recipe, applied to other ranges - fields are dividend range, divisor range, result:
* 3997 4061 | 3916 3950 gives 1.39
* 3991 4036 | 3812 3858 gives 1.42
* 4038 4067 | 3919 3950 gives 1.43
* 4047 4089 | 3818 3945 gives 1.31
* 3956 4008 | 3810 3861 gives 1.15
